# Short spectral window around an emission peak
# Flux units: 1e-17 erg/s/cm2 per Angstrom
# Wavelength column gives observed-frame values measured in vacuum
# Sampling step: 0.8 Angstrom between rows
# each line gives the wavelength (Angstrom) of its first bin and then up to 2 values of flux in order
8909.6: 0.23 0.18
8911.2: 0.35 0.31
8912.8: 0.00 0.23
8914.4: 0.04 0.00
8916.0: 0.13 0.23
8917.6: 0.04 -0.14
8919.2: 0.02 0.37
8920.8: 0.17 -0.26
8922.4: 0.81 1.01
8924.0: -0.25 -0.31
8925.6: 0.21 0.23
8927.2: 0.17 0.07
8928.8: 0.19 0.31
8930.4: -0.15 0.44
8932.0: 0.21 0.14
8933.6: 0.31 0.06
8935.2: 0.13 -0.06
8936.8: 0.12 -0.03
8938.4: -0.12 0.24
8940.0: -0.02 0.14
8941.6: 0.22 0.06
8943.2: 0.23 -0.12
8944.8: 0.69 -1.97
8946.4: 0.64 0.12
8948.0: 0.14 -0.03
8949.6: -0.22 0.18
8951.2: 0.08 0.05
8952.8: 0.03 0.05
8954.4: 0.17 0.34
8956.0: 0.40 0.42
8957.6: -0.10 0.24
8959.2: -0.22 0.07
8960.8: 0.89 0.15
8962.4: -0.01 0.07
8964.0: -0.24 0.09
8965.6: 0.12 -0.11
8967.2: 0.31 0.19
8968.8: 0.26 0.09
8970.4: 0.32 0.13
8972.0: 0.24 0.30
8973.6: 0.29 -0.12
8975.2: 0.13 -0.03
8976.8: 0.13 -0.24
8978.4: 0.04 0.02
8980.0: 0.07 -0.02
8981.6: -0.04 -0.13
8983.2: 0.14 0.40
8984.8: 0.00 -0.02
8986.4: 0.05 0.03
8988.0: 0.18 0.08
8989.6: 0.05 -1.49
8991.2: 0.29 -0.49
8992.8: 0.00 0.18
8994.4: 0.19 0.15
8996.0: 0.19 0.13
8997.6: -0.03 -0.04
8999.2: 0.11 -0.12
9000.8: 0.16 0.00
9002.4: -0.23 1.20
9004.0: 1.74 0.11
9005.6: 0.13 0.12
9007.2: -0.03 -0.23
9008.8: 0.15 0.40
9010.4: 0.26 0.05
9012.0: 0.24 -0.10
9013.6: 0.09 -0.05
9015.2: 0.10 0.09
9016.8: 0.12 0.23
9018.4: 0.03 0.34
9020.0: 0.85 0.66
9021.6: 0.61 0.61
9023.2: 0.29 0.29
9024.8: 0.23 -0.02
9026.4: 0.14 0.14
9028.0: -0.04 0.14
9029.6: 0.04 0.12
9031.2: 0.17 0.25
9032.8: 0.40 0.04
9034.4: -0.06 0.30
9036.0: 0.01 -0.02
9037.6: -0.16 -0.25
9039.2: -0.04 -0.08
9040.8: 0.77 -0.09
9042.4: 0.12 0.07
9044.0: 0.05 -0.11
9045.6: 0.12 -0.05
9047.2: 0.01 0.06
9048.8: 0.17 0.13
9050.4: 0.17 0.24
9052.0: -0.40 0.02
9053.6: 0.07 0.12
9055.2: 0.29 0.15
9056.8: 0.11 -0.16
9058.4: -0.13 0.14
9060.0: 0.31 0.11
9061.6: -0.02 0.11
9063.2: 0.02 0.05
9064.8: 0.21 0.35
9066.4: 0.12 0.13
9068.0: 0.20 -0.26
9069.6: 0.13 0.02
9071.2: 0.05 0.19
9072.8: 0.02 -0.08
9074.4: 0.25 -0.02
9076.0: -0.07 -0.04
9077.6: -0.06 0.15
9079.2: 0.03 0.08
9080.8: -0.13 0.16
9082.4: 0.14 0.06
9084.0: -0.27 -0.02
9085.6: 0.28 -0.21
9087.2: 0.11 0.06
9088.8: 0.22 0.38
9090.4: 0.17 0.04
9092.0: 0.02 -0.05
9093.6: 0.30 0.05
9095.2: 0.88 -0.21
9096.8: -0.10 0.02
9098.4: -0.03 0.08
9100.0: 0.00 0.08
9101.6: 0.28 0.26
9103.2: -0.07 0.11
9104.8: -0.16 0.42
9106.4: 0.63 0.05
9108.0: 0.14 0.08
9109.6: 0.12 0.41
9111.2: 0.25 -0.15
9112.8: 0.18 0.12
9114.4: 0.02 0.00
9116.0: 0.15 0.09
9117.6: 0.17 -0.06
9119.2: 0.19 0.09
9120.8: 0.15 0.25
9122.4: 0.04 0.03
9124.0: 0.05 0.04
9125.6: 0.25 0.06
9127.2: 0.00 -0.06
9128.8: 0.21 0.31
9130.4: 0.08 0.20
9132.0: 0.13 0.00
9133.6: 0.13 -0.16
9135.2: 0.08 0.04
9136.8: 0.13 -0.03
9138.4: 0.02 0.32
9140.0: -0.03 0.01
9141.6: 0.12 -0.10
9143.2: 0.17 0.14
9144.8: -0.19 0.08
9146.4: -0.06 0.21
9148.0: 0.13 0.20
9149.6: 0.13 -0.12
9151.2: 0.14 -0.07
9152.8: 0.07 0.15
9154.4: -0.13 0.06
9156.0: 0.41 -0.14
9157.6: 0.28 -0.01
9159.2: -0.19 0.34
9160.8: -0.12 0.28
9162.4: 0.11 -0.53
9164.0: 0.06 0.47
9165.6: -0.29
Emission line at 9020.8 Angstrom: Hgamma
